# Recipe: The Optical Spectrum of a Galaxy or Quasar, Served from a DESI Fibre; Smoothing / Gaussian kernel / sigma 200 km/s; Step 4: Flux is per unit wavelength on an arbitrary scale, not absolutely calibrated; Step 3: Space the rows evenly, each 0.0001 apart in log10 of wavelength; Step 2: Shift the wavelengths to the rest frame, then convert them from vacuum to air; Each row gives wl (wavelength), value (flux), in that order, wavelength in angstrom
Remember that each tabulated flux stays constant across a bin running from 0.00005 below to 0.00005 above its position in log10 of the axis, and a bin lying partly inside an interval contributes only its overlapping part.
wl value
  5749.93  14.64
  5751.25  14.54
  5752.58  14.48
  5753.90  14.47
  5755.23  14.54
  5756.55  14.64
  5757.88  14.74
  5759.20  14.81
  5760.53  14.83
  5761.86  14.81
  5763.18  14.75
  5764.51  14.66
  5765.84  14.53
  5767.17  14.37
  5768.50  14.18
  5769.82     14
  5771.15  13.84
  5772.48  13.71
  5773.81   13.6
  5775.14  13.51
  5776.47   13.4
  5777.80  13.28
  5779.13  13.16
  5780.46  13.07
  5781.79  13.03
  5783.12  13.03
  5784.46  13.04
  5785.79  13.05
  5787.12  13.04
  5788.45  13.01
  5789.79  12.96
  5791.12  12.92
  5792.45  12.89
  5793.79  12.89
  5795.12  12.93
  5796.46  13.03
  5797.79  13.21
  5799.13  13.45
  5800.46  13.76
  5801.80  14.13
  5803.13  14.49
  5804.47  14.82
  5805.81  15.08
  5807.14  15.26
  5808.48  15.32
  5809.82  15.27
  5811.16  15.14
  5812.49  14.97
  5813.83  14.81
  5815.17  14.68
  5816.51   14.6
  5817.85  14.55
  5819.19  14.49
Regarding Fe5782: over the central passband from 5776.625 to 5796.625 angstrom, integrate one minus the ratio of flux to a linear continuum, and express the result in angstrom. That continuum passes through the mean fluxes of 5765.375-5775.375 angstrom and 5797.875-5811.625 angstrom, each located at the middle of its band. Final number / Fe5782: 1.7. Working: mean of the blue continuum 14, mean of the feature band 13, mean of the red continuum 14.6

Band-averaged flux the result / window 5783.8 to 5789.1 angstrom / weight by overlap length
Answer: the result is 13.1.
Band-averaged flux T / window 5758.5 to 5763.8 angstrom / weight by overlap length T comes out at 14.8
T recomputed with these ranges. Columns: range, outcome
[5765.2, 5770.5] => 14.3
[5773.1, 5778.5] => 13.4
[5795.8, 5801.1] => 13.4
